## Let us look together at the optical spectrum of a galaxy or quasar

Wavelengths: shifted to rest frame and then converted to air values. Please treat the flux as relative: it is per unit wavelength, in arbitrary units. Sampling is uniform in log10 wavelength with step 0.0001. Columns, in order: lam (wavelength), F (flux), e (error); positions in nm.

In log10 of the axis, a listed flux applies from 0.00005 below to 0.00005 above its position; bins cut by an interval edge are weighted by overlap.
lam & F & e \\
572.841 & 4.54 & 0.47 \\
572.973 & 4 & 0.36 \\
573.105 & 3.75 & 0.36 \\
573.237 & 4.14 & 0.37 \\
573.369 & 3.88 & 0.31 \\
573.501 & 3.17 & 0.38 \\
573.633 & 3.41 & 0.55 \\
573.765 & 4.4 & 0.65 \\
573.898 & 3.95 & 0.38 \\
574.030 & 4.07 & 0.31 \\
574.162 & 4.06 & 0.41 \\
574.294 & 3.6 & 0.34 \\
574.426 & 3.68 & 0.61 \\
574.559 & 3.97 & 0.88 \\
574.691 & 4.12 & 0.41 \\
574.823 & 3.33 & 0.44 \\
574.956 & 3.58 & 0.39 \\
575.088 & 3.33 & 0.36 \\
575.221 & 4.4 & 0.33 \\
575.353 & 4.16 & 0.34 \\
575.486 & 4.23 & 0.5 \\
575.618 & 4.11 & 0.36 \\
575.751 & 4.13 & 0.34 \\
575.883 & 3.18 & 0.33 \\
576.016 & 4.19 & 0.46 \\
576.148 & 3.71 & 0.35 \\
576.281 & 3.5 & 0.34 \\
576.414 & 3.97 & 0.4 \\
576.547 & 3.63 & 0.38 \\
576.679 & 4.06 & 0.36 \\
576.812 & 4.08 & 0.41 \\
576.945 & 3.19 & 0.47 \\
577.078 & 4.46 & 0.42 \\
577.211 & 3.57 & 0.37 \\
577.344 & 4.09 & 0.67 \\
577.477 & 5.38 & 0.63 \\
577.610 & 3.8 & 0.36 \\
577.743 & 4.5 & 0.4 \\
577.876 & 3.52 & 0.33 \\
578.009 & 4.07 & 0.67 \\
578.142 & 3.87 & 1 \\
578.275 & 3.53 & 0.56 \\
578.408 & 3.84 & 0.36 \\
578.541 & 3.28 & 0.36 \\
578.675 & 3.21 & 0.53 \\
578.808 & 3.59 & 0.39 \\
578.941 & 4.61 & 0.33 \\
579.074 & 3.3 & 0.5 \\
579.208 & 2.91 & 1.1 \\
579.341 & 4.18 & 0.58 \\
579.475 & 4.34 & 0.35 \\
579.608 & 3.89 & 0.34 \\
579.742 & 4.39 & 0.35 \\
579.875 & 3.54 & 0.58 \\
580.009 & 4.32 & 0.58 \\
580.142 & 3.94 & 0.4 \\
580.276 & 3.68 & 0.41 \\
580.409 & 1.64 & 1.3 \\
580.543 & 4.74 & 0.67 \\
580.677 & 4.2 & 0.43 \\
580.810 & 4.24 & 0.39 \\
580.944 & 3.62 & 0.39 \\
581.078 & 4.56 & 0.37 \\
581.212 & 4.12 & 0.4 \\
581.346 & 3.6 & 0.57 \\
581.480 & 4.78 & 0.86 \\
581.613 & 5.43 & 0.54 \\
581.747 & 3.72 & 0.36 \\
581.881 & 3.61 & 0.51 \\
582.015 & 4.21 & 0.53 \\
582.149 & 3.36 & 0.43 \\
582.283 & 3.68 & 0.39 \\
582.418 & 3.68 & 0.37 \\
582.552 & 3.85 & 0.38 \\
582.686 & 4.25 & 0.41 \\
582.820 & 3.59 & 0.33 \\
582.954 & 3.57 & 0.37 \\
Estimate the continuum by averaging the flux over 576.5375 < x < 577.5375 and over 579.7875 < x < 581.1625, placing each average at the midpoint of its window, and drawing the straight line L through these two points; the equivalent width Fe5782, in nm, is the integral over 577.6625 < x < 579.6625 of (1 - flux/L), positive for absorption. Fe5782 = 0.100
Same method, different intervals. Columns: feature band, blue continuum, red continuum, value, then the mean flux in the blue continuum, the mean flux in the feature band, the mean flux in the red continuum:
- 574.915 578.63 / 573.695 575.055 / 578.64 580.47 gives -0.12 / 3.86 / 3.9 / 3.7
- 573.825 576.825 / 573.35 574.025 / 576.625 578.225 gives 0.02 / 3.78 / 3.87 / 4.04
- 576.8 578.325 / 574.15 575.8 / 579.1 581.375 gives -0.05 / 3.89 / 4.01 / 3.87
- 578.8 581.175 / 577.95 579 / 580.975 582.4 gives 0.01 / 3.74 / 3.88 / 4.08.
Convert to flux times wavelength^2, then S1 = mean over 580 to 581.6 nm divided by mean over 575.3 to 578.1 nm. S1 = 1.0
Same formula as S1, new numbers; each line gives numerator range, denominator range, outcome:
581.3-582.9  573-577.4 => 1.06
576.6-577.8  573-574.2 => 1.08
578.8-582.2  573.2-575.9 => 1.04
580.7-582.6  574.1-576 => 1.07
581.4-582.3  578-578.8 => 1.16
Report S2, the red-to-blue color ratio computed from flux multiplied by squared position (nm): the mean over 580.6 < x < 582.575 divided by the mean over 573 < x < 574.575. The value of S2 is 1.08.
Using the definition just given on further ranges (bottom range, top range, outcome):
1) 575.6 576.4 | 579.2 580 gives 1.06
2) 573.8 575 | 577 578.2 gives 1.09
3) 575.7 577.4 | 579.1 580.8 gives 1.01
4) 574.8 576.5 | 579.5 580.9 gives 1.02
